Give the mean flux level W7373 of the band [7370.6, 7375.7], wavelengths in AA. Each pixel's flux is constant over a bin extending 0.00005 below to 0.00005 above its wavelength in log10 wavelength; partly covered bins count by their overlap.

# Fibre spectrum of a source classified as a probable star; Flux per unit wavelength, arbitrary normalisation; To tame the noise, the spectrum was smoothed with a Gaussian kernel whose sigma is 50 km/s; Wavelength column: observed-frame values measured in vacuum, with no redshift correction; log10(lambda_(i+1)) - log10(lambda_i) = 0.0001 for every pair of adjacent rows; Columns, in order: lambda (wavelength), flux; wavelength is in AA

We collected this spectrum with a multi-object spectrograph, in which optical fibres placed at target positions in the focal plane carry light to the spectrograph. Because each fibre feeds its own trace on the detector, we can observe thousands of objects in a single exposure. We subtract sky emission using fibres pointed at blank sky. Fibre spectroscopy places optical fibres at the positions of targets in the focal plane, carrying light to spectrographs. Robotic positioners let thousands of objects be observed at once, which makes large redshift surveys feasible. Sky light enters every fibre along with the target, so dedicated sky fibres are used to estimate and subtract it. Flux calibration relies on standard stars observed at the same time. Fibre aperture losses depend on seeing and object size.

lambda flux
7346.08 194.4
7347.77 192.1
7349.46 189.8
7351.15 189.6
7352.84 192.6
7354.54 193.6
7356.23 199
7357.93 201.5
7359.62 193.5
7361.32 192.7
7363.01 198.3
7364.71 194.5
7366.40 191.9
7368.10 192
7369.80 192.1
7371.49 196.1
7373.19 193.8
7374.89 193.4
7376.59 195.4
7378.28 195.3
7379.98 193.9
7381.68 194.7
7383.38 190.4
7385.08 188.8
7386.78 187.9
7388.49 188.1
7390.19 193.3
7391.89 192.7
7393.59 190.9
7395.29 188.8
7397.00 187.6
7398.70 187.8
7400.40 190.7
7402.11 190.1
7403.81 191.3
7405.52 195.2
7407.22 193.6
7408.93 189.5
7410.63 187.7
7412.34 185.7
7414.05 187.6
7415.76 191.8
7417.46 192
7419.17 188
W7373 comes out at 195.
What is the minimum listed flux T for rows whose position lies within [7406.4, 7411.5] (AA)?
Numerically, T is 187.7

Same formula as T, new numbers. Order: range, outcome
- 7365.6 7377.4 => 191.9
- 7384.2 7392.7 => 187.9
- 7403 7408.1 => 191.3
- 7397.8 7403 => 187.8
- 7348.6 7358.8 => 189.6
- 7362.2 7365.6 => 194.5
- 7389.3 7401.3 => 187.6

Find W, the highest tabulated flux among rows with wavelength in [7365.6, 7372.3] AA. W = 196.1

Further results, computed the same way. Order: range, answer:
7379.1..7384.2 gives 194.7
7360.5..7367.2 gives 198.3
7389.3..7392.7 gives 193.3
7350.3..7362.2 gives 201.5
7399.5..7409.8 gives 195.2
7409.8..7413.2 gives 187.7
